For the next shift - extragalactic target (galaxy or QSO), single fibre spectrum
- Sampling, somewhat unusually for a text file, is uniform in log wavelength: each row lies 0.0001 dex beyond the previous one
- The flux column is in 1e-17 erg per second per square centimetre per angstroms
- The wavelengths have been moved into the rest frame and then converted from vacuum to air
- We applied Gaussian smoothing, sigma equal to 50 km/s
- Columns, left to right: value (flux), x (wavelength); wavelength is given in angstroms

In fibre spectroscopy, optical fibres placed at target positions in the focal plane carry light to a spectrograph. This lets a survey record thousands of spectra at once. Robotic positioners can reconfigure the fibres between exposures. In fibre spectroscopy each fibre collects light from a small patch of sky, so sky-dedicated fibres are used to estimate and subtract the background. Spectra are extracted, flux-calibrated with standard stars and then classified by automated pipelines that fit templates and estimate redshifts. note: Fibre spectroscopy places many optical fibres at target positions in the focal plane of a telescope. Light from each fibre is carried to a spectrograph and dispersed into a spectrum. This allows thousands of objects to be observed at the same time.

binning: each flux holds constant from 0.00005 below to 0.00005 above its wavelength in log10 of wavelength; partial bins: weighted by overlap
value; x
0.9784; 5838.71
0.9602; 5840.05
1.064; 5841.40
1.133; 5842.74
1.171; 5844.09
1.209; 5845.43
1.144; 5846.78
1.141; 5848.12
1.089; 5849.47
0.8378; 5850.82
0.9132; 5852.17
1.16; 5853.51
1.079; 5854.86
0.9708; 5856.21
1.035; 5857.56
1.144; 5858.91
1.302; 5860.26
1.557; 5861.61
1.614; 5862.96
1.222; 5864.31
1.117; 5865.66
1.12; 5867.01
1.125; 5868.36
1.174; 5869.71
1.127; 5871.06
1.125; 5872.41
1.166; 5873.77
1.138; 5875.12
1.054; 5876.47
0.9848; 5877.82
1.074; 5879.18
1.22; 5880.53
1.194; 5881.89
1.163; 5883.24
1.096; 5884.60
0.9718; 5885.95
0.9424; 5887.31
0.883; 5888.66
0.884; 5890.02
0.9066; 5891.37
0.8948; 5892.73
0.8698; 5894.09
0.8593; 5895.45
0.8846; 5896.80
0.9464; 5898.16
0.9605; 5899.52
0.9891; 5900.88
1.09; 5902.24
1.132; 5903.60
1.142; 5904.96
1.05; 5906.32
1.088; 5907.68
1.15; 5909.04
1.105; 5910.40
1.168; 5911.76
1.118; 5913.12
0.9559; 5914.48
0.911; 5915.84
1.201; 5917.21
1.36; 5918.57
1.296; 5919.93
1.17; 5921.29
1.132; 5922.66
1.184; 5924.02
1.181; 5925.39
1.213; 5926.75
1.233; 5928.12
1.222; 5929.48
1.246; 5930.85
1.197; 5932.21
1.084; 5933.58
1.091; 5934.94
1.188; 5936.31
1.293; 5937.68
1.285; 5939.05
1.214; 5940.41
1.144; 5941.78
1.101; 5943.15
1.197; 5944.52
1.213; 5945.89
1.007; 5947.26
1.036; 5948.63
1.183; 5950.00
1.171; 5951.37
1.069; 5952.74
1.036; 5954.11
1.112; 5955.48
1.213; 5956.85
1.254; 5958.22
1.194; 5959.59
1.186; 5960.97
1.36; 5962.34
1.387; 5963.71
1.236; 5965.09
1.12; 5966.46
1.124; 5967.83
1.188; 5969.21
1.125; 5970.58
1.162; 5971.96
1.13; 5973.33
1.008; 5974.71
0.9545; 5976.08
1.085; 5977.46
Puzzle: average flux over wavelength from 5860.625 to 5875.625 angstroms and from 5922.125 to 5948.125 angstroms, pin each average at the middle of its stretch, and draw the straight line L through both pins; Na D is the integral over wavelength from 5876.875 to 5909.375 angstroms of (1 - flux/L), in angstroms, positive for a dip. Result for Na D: 5.3 angstroms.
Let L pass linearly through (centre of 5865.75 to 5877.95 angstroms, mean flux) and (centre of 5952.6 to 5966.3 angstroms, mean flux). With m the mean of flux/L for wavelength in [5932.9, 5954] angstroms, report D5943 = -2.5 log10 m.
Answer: 0.04 mag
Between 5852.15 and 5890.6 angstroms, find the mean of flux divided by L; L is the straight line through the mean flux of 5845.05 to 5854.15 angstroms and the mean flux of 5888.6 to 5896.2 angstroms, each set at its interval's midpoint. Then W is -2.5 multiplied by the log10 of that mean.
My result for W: -0.16 mag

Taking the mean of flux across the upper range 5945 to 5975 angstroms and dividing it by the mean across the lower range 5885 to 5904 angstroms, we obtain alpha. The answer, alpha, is 1.23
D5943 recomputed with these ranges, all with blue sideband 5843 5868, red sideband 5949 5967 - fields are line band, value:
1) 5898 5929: 0.049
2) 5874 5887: 0.065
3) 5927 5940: -0.020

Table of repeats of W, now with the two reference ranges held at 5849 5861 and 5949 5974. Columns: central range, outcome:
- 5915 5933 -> -0.05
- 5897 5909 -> 0.07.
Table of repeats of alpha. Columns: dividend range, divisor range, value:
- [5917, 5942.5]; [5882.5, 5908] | 1.22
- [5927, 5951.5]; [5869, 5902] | 1.15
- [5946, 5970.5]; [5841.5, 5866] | 1.01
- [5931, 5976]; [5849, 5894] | 1.06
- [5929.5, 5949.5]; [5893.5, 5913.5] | 1.12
